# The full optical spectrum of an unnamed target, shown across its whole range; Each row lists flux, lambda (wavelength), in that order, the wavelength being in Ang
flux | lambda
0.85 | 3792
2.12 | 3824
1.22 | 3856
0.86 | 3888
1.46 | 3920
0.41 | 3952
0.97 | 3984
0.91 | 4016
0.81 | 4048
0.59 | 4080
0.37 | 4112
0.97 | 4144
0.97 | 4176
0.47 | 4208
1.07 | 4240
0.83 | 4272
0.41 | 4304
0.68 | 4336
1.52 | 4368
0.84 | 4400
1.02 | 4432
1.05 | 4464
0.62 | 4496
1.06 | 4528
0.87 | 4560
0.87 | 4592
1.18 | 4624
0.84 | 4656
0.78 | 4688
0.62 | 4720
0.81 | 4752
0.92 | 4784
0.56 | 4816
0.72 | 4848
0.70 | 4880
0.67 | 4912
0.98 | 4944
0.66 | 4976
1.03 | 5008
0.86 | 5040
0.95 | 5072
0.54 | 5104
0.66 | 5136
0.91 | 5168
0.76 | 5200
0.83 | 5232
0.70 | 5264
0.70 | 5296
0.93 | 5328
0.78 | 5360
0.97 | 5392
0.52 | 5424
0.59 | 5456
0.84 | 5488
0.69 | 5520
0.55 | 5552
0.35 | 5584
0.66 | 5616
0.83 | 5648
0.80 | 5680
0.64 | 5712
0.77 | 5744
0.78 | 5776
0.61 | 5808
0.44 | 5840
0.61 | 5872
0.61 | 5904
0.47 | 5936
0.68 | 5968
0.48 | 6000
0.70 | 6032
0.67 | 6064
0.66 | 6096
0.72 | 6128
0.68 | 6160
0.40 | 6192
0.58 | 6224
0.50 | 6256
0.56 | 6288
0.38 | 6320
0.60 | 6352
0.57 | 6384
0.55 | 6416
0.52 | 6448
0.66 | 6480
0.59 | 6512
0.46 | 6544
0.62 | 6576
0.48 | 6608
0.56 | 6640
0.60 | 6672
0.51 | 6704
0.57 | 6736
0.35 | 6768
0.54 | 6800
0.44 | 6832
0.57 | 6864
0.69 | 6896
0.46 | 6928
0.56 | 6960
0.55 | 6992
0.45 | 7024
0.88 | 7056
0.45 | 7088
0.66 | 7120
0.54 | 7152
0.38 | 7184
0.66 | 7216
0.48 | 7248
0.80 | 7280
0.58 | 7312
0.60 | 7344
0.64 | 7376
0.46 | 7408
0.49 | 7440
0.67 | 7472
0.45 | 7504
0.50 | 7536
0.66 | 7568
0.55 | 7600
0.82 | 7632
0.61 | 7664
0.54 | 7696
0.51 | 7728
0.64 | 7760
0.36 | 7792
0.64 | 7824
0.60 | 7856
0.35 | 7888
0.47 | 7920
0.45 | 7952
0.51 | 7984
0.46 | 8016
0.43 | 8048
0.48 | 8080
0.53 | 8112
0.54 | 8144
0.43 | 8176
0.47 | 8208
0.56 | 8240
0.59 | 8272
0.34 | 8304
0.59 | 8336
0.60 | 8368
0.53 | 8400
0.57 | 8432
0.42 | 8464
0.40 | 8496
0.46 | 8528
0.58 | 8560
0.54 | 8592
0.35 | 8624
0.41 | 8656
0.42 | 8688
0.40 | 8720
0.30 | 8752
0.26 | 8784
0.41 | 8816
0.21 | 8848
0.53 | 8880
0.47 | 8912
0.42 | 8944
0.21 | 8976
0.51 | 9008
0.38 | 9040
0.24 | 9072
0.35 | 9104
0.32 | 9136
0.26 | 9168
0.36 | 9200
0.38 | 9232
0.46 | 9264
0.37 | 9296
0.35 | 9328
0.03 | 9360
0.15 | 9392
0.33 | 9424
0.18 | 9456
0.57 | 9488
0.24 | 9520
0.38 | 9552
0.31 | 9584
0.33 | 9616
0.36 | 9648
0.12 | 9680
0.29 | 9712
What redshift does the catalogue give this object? 0.074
